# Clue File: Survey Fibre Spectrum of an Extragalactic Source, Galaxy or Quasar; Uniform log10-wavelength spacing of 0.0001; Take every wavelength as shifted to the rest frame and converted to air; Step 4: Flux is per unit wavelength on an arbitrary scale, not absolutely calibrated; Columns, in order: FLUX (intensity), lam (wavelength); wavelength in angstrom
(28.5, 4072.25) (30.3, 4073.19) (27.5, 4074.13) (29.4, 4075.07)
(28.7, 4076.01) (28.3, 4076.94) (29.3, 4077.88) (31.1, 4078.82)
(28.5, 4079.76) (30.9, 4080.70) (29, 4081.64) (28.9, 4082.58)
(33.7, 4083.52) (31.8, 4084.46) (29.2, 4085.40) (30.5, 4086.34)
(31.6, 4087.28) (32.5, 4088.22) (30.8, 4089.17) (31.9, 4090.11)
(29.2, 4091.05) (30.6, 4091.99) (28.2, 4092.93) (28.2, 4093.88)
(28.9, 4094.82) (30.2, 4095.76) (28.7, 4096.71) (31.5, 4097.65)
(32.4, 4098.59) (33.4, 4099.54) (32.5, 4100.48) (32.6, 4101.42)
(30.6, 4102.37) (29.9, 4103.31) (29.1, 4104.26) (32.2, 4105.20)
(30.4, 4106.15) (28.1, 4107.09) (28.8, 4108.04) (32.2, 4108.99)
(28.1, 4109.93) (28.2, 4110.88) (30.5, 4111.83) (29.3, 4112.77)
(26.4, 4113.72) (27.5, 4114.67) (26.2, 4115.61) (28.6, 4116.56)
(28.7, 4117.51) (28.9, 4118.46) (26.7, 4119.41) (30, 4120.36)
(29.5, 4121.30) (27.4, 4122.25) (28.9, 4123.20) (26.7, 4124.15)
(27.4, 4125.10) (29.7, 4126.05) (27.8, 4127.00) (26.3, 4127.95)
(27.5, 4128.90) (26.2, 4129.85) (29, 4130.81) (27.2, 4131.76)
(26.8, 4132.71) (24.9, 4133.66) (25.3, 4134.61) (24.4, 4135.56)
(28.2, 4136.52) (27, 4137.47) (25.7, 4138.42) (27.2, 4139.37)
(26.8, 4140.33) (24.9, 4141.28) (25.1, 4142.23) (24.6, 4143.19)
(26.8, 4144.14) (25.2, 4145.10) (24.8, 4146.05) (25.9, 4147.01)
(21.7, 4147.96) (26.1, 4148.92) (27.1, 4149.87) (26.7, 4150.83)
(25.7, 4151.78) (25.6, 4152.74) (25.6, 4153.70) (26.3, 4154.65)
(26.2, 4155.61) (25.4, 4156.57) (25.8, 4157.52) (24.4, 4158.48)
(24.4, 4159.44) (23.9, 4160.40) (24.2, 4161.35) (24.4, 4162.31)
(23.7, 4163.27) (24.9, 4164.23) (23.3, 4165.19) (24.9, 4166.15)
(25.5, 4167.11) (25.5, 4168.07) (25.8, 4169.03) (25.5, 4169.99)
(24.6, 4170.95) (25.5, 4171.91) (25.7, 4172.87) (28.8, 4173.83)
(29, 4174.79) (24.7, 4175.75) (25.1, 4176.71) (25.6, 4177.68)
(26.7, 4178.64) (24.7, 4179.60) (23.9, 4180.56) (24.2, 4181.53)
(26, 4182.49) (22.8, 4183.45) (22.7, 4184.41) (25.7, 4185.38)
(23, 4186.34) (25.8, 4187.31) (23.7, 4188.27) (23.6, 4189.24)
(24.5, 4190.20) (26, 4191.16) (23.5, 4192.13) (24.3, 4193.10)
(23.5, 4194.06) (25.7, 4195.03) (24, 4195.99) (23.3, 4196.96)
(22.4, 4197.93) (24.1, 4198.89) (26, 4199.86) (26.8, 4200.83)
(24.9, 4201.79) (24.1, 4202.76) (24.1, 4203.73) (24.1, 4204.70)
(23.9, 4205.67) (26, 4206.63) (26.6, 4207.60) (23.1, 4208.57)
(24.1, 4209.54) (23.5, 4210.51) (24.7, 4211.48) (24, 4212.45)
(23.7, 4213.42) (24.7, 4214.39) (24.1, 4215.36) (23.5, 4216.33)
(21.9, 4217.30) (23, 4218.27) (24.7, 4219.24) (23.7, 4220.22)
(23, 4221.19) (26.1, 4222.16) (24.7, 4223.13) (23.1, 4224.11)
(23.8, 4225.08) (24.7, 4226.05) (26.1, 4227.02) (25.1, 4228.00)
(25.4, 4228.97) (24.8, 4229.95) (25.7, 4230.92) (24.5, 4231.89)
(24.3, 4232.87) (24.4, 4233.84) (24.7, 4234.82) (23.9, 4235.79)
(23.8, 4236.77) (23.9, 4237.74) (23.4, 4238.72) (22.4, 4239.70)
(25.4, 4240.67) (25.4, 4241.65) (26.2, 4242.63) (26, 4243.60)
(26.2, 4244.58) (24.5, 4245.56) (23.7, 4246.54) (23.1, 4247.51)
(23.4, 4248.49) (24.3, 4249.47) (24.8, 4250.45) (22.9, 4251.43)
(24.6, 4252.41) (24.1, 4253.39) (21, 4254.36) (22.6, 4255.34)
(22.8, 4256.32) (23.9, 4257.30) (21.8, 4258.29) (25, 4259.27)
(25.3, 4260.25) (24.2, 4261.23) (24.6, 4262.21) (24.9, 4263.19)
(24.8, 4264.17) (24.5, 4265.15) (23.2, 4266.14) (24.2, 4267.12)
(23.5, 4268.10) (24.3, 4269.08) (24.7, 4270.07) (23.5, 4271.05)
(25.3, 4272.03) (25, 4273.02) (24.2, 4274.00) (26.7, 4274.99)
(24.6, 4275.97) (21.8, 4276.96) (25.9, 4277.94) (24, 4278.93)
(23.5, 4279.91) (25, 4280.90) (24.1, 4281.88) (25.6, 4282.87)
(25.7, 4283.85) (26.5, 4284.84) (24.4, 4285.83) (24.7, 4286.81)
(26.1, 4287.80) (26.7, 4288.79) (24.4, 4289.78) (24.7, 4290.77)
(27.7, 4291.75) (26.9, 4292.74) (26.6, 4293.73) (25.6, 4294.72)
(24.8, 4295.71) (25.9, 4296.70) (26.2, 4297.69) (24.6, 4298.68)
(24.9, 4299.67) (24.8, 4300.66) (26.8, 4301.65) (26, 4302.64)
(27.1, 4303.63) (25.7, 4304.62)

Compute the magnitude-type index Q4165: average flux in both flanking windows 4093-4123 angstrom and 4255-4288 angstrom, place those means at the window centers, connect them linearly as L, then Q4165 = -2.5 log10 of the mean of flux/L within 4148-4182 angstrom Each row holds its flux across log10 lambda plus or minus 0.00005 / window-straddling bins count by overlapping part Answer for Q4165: 0.10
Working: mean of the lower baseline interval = 29.5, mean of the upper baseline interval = 24.4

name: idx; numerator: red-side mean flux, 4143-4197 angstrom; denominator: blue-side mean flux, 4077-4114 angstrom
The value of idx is 0.83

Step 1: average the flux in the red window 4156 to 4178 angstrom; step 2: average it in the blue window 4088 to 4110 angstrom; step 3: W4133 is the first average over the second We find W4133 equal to 0.8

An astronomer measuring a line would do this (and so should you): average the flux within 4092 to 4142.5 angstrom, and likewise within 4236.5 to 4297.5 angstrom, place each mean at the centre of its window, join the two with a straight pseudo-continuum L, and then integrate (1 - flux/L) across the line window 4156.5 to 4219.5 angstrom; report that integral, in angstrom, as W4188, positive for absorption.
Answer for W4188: 4.7 angstrom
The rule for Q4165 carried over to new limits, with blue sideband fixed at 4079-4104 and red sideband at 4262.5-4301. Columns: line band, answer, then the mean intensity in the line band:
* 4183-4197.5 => 0.15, 24.1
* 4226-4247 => 0.07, 24.7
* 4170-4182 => 0.10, 25.7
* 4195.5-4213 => 0.12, 24.4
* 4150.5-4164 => 0.14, 25.1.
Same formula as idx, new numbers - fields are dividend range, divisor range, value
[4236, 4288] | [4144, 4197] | 0.97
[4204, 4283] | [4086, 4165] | 0.88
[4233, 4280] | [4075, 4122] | 0.81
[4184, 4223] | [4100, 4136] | 0.85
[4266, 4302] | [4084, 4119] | 0.84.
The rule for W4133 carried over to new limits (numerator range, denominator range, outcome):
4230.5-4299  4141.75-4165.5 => 0.98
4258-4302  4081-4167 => 0.90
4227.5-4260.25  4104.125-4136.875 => 0.86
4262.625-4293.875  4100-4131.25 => 0.86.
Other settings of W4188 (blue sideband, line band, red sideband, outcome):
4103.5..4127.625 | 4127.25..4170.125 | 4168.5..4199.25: 1.92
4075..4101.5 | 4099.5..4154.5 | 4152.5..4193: 0.72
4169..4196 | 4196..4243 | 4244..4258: -0.16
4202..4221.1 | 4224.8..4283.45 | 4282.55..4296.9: 1.50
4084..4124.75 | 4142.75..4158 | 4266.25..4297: 1.55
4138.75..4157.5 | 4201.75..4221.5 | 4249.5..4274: 0.54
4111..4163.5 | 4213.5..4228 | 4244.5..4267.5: 0.33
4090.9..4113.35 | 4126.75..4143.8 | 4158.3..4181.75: 0.84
